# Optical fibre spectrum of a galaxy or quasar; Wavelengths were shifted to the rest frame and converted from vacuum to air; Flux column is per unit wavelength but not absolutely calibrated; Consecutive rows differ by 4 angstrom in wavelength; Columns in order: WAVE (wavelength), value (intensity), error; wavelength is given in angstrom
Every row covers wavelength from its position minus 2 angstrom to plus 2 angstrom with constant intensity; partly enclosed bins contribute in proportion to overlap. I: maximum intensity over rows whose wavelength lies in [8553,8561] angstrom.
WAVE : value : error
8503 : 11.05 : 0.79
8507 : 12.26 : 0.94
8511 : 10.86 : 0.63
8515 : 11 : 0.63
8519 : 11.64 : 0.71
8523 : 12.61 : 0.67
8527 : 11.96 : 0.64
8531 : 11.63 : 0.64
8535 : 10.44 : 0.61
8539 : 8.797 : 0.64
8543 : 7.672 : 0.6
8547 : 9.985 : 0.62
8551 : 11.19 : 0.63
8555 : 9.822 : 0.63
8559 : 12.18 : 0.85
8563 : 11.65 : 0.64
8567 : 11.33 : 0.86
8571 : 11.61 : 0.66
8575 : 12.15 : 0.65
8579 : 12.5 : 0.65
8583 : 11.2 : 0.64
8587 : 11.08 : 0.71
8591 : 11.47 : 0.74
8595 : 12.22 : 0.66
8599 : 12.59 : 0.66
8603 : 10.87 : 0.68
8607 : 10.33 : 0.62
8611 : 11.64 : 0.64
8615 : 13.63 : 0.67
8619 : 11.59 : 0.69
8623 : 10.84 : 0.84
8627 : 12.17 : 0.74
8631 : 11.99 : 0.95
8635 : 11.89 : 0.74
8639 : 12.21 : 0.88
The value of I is 12.18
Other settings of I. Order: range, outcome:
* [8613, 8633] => 13.63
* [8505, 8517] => 12.26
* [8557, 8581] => 12.5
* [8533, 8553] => 11.19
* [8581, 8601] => 12.59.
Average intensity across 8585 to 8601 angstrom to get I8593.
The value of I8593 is 11.8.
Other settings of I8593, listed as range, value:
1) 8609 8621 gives 12.3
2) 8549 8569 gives 11.2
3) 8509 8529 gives 11.6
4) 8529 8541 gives 10.3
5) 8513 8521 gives 11.3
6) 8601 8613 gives 10.9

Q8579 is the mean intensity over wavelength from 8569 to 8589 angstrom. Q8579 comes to 11.7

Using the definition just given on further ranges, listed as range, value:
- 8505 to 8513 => 11.6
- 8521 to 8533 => 12.1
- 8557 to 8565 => 11.9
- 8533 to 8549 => 9.22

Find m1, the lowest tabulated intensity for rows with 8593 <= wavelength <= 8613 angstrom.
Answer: 10.33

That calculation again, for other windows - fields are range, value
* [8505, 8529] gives 10.86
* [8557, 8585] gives 11.2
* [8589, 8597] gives 11.47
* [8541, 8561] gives 7.672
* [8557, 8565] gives 11.65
